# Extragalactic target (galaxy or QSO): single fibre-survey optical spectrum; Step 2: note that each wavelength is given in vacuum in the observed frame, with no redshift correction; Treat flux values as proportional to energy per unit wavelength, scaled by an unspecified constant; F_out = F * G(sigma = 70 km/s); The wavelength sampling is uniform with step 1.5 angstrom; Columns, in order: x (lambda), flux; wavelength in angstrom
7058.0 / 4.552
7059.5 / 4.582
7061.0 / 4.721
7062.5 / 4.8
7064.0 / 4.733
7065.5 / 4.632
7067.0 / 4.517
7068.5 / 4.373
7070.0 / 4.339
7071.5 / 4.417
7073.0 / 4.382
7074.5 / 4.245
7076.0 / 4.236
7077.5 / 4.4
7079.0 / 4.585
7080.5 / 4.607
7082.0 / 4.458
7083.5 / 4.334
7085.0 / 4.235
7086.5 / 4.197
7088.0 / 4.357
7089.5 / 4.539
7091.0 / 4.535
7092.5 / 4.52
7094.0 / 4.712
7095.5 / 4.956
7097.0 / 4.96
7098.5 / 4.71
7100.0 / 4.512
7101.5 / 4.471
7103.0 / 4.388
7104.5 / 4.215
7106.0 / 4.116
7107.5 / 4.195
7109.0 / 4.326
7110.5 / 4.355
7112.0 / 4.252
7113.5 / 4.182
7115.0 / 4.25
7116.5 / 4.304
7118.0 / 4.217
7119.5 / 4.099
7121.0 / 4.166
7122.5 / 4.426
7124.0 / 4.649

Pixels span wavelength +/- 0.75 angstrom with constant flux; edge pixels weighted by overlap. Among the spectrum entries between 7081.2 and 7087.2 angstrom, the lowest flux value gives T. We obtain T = 4.197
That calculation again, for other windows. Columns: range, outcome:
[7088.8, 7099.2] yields 4.52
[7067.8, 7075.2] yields 4.245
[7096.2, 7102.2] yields 4.471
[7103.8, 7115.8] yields 4.116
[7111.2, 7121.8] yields 4.099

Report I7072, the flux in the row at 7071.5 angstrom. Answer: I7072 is 4.417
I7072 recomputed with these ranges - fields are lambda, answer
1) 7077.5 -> 4.4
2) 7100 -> 4.512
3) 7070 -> 4.339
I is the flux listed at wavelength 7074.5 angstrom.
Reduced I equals 4.245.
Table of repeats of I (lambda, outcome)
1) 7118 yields 4.217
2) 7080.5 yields 4.607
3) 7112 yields 4.252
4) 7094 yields 4.712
